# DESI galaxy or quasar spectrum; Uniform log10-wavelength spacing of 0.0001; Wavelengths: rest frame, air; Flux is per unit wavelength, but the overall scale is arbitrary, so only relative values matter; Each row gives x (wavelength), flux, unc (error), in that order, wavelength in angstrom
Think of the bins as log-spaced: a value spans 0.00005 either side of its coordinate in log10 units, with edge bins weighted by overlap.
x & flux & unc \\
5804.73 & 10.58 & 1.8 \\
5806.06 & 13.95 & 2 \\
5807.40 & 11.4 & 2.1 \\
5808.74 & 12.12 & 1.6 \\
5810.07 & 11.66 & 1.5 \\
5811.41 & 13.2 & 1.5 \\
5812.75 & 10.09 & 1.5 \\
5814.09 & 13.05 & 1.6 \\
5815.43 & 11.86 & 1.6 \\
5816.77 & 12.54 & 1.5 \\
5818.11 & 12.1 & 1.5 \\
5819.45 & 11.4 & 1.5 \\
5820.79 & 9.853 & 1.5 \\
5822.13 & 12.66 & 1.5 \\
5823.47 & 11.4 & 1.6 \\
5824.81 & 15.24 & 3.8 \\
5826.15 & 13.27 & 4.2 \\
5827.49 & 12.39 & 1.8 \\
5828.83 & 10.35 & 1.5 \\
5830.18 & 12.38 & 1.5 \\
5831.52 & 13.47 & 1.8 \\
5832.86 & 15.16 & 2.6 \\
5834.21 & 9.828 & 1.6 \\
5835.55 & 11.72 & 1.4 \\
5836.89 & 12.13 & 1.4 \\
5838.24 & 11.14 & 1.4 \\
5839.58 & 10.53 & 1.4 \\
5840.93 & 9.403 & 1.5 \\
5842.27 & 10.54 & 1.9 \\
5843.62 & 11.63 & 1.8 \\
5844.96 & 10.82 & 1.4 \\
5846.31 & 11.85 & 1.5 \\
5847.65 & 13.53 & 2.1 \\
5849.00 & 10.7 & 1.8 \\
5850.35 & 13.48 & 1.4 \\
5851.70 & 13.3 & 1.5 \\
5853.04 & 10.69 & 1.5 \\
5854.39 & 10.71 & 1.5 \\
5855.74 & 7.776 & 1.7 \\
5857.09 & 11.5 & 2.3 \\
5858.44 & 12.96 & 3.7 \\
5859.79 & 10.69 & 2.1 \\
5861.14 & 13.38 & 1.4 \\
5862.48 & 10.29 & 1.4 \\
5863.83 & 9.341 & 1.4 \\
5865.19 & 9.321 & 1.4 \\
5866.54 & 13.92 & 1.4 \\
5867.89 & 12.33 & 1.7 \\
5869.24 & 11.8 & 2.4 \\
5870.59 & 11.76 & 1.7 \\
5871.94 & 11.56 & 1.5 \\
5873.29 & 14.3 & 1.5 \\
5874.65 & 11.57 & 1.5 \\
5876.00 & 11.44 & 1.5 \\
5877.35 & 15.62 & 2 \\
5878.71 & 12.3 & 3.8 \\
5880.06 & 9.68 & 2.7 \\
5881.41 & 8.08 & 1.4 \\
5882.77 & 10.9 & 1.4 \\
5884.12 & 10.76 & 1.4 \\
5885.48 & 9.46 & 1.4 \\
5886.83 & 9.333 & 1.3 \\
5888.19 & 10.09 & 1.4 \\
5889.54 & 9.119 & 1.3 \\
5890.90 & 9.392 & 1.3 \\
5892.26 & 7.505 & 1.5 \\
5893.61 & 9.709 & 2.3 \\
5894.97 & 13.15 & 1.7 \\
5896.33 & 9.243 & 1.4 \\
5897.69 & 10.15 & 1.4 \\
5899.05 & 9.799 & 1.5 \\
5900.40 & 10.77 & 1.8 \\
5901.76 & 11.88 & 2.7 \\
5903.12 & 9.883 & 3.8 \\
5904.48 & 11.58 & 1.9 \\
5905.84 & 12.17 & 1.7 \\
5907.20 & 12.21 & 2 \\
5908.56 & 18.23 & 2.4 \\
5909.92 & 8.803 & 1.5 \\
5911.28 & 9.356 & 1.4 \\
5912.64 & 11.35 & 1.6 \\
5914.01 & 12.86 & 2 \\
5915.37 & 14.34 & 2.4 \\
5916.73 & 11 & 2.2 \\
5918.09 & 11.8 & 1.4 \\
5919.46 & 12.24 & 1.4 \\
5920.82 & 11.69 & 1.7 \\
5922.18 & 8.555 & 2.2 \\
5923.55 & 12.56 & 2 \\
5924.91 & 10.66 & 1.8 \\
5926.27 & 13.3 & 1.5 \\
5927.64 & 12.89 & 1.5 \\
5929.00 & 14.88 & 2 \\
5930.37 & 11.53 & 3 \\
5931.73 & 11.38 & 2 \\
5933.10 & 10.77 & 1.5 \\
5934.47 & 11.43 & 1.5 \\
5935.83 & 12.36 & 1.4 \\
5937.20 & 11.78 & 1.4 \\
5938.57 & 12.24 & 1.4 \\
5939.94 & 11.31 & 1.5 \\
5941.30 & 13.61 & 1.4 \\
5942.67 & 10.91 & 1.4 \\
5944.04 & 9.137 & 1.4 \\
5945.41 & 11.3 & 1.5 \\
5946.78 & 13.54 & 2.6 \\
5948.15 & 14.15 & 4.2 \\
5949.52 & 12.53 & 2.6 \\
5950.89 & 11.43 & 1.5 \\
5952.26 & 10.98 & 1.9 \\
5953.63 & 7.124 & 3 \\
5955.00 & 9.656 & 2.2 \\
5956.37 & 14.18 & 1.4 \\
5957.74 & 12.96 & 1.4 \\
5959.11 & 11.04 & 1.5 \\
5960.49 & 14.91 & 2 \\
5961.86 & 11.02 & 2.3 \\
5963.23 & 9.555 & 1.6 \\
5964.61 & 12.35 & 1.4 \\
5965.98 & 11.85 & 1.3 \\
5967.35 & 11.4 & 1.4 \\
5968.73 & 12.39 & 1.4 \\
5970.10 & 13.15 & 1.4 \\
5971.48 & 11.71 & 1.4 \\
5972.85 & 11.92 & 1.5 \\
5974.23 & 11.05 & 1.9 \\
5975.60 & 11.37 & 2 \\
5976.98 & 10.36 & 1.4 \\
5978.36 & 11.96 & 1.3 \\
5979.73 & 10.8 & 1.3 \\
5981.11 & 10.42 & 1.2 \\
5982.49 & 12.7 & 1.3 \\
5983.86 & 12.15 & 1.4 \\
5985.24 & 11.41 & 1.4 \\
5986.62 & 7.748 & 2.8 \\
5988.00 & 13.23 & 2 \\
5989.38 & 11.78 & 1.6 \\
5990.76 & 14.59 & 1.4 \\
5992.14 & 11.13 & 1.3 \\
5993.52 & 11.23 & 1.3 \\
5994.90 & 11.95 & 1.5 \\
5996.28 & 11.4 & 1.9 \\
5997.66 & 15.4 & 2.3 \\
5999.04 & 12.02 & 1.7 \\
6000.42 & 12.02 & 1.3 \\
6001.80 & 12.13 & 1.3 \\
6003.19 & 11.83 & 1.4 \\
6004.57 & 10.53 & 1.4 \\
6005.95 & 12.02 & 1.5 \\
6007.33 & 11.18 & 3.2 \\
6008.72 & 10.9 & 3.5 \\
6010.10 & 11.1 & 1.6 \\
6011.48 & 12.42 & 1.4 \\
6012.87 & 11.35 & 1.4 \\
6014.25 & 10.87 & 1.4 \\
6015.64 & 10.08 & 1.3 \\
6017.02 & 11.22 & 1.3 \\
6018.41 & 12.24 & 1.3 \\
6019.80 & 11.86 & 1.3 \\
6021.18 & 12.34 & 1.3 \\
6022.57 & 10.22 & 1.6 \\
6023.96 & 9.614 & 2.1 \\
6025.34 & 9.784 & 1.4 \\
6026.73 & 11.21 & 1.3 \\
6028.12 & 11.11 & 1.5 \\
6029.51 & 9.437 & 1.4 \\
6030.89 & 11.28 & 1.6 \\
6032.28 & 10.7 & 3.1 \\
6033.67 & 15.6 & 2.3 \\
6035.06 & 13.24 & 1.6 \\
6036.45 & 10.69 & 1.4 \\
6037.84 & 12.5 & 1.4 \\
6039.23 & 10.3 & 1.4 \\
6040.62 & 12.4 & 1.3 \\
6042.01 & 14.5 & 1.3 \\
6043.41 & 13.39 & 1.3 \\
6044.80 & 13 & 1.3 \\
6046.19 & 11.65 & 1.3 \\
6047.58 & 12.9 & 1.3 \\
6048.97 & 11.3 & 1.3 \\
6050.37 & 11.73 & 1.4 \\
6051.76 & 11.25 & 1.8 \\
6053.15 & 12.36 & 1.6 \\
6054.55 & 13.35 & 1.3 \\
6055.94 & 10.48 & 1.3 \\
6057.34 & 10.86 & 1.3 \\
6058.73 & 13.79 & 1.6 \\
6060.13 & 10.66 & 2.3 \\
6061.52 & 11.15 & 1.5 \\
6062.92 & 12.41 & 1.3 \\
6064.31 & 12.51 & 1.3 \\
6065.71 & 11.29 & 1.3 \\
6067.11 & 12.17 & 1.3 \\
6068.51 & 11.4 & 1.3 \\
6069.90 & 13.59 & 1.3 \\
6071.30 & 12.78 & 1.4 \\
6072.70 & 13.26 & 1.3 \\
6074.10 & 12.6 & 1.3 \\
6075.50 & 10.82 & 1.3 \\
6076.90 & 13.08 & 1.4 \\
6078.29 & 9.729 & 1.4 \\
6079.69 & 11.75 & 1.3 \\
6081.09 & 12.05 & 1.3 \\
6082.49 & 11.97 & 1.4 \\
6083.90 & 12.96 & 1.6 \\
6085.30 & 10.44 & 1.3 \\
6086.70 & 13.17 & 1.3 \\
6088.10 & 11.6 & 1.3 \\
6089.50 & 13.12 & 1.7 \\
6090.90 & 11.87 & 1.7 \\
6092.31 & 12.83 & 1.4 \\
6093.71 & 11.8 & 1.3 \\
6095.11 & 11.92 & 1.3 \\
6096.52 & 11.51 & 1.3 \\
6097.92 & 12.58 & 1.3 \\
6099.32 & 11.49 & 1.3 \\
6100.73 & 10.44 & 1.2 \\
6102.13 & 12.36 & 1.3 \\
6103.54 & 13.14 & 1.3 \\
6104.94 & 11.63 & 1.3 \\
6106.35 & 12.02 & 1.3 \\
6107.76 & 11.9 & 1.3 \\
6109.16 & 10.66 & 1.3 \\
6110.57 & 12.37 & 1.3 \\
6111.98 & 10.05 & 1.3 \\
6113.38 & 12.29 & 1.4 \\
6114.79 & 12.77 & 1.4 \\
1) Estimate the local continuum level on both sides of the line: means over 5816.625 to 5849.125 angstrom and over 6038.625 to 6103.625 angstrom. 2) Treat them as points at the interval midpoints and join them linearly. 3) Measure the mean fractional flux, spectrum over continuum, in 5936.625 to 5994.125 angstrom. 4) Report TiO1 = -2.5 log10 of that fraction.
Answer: 0.028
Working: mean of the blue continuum 11.9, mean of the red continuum 12.1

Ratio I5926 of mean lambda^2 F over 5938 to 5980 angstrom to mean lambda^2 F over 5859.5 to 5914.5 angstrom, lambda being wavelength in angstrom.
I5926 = 1.08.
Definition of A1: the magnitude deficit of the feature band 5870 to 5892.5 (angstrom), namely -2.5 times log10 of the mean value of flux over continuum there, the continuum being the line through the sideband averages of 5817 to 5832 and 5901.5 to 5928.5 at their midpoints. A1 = 0.11 mag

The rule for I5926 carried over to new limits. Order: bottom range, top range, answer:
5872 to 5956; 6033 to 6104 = 1.13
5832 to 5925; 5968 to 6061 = 1.09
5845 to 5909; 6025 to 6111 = 1.14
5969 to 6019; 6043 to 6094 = 1.06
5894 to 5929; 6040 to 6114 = 1.09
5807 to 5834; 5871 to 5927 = 0.94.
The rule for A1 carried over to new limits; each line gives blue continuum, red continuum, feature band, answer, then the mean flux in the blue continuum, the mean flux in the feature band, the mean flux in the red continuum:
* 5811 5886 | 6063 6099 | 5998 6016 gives 0.041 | 11.7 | 11.5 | 12.1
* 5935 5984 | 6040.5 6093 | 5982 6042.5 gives 0.025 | 11.7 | 11.7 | 12.2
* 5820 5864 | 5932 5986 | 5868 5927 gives 0.042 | 11.7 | 11.2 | 11.7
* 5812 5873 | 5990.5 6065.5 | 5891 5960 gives 0.018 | 11.7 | 11.5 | 11.8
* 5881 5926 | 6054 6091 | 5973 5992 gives -0.007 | 10.9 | 11.5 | 12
